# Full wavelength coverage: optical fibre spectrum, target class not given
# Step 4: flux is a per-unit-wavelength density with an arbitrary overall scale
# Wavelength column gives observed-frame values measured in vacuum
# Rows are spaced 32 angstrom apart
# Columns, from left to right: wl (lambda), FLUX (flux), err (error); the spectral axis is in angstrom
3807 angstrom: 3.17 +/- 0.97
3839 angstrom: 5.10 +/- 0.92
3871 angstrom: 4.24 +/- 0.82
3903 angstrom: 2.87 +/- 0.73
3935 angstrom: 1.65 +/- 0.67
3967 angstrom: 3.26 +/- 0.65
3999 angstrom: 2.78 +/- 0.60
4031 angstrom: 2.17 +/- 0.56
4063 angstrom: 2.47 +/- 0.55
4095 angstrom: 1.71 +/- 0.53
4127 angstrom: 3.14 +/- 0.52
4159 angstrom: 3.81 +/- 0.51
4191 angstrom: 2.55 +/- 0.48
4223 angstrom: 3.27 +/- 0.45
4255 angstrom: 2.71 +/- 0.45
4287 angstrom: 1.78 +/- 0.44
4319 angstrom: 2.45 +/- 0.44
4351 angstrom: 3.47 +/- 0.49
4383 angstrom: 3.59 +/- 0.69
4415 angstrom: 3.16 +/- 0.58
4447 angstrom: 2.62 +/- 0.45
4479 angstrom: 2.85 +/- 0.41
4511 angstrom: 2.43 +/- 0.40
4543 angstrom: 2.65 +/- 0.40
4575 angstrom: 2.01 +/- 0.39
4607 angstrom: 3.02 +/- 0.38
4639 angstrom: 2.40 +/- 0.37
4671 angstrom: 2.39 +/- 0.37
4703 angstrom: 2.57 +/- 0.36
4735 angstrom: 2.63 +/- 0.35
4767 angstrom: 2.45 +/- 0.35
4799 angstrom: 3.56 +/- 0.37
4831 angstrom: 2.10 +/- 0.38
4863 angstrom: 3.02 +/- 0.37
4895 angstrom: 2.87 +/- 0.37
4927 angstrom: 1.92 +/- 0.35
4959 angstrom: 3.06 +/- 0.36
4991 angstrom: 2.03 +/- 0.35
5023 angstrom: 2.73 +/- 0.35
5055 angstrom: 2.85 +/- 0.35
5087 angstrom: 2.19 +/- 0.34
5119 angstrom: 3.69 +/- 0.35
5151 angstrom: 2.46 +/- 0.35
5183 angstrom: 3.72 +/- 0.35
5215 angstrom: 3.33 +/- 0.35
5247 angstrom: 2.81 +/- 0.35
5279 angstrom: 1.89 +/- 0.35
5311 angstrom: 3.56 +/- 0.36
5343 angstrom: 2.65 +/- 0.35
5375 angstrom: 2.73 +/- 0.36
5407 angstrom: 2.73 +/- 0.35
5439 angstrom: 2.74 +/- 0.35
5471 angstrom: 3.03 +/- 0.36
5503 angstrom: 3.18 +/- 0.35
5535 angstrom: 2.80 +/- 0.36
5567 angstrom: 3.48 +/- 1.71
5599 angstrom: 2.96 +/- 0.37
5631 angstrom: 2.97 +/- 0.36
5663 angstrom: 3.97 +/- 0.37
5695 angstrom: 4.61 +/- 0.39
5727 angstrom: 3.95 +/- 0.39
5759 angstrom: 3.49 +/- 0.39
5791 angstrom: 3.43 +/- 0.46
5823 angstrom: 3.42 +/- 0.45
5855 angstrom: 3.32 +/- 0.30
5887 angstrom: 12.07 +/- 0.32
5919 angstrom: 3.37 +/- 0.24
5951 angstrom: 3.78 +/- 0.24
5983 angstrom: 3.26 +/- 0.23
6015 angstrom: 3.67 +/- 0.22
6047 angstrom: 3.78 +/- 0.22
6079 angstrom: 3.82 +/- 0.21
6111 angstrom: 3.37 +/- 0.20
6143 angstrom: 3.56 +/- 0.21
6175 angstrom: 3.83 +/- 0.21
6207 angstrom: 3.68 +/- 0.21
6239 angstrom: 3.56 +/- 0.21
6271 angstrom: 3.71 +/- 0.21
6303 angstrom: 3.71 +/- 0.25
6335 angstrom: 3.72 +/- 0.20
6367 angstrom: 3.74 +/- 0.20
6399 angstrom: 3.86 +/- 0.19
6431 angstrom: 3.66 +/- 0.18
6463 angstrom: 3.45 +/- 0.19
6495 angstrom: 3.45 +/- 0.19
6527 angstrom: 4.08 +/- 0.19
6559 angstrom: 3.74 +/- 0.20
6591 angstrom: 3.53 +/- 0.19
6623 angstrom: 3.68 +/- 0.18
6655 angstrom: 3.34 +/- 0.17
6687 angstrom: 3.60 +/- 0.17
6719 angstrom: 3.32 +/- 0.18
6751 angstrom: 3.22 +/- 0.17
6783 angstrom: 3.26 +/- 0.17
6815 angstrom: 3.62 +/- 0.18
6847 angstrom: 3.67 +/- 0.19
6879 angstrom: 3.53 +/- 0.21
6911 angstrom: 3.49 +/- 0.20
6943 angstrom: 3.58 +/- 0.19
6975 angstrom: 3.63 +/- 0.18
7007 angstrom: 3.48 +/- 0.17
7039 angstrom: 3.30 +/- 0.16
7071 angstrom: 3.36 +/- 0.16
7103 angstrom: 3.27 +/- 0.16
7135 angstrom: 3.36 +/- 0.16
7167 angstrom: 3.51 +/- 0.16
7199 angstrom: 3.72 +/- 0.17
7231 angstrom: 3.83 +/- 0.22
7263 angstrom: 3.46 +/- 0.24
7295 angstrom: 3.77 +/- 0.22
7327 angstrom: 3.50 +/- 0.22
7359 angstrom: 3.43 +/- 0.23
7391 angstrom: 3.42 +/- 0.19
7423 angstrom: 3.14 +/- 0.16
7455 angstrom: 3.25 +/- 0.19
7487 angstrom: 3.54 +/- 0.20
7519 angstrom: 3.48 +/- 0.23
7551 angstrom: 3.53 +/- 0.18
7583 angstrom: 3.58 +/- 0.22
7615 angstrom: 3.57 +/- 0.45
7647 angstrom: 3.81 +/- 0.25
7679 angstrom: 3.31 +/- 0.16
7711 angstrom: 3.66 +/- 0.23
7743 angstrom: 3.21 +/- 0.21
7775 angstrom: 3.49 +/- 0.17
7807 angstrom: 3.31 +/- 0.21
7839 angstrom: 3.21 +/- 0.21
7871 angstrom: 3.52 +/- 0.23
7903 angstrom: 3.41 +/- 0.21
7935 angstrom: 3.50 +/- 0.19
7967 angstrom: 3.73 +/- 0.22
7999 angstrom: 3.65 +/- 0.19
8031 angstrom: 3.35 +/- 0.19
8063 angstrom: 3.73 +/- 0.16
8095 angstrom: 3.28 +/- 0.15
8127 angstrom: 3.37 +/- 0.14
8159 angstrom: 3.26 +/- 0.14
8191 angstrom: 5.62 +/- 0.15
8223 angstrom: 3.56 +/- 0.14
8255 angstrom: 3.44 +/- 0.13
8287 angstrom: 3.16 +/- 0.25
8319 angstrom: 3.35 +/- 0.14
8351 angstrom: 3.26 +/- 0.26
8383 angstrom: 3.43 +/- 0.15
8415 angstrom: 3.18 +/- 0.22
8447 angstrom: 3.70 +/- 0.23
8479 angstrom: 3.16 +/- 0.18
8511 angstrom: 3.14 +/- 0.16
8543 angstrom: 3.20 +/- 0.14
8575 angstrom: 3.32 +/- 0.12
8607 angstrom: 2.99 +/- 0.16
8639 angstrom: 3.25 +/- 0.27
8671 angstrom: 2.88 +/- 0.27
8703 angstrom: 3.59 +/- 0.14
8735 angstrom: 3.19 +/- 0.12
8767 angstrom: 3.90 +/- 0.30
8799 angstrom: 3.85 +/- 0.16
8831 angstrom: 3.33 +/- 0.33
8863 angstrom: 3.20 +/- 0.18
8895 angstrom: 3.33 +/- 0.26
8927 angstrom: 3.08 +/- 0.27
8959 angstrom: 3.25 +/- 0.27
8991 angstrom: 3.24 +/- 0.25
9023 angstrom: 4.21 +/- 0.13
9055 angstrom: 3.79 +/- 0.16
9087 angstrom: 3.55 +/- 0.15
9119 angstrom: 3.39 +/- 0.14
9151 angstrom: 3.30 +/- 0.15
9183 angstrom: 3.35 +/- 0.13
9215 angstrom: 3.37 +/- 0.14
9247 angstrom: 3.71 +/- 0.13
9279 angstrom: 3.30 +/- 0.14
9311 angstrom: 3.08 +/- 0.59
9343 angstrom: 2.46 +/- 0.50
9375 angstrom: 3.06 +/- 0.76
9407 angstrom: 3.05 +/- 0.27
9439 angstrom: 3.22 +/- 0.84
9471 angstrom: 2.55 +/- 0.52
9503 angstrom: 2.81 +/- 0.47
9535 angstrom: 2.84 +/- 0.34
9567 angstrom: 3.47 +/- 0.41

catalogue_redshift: 0.176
